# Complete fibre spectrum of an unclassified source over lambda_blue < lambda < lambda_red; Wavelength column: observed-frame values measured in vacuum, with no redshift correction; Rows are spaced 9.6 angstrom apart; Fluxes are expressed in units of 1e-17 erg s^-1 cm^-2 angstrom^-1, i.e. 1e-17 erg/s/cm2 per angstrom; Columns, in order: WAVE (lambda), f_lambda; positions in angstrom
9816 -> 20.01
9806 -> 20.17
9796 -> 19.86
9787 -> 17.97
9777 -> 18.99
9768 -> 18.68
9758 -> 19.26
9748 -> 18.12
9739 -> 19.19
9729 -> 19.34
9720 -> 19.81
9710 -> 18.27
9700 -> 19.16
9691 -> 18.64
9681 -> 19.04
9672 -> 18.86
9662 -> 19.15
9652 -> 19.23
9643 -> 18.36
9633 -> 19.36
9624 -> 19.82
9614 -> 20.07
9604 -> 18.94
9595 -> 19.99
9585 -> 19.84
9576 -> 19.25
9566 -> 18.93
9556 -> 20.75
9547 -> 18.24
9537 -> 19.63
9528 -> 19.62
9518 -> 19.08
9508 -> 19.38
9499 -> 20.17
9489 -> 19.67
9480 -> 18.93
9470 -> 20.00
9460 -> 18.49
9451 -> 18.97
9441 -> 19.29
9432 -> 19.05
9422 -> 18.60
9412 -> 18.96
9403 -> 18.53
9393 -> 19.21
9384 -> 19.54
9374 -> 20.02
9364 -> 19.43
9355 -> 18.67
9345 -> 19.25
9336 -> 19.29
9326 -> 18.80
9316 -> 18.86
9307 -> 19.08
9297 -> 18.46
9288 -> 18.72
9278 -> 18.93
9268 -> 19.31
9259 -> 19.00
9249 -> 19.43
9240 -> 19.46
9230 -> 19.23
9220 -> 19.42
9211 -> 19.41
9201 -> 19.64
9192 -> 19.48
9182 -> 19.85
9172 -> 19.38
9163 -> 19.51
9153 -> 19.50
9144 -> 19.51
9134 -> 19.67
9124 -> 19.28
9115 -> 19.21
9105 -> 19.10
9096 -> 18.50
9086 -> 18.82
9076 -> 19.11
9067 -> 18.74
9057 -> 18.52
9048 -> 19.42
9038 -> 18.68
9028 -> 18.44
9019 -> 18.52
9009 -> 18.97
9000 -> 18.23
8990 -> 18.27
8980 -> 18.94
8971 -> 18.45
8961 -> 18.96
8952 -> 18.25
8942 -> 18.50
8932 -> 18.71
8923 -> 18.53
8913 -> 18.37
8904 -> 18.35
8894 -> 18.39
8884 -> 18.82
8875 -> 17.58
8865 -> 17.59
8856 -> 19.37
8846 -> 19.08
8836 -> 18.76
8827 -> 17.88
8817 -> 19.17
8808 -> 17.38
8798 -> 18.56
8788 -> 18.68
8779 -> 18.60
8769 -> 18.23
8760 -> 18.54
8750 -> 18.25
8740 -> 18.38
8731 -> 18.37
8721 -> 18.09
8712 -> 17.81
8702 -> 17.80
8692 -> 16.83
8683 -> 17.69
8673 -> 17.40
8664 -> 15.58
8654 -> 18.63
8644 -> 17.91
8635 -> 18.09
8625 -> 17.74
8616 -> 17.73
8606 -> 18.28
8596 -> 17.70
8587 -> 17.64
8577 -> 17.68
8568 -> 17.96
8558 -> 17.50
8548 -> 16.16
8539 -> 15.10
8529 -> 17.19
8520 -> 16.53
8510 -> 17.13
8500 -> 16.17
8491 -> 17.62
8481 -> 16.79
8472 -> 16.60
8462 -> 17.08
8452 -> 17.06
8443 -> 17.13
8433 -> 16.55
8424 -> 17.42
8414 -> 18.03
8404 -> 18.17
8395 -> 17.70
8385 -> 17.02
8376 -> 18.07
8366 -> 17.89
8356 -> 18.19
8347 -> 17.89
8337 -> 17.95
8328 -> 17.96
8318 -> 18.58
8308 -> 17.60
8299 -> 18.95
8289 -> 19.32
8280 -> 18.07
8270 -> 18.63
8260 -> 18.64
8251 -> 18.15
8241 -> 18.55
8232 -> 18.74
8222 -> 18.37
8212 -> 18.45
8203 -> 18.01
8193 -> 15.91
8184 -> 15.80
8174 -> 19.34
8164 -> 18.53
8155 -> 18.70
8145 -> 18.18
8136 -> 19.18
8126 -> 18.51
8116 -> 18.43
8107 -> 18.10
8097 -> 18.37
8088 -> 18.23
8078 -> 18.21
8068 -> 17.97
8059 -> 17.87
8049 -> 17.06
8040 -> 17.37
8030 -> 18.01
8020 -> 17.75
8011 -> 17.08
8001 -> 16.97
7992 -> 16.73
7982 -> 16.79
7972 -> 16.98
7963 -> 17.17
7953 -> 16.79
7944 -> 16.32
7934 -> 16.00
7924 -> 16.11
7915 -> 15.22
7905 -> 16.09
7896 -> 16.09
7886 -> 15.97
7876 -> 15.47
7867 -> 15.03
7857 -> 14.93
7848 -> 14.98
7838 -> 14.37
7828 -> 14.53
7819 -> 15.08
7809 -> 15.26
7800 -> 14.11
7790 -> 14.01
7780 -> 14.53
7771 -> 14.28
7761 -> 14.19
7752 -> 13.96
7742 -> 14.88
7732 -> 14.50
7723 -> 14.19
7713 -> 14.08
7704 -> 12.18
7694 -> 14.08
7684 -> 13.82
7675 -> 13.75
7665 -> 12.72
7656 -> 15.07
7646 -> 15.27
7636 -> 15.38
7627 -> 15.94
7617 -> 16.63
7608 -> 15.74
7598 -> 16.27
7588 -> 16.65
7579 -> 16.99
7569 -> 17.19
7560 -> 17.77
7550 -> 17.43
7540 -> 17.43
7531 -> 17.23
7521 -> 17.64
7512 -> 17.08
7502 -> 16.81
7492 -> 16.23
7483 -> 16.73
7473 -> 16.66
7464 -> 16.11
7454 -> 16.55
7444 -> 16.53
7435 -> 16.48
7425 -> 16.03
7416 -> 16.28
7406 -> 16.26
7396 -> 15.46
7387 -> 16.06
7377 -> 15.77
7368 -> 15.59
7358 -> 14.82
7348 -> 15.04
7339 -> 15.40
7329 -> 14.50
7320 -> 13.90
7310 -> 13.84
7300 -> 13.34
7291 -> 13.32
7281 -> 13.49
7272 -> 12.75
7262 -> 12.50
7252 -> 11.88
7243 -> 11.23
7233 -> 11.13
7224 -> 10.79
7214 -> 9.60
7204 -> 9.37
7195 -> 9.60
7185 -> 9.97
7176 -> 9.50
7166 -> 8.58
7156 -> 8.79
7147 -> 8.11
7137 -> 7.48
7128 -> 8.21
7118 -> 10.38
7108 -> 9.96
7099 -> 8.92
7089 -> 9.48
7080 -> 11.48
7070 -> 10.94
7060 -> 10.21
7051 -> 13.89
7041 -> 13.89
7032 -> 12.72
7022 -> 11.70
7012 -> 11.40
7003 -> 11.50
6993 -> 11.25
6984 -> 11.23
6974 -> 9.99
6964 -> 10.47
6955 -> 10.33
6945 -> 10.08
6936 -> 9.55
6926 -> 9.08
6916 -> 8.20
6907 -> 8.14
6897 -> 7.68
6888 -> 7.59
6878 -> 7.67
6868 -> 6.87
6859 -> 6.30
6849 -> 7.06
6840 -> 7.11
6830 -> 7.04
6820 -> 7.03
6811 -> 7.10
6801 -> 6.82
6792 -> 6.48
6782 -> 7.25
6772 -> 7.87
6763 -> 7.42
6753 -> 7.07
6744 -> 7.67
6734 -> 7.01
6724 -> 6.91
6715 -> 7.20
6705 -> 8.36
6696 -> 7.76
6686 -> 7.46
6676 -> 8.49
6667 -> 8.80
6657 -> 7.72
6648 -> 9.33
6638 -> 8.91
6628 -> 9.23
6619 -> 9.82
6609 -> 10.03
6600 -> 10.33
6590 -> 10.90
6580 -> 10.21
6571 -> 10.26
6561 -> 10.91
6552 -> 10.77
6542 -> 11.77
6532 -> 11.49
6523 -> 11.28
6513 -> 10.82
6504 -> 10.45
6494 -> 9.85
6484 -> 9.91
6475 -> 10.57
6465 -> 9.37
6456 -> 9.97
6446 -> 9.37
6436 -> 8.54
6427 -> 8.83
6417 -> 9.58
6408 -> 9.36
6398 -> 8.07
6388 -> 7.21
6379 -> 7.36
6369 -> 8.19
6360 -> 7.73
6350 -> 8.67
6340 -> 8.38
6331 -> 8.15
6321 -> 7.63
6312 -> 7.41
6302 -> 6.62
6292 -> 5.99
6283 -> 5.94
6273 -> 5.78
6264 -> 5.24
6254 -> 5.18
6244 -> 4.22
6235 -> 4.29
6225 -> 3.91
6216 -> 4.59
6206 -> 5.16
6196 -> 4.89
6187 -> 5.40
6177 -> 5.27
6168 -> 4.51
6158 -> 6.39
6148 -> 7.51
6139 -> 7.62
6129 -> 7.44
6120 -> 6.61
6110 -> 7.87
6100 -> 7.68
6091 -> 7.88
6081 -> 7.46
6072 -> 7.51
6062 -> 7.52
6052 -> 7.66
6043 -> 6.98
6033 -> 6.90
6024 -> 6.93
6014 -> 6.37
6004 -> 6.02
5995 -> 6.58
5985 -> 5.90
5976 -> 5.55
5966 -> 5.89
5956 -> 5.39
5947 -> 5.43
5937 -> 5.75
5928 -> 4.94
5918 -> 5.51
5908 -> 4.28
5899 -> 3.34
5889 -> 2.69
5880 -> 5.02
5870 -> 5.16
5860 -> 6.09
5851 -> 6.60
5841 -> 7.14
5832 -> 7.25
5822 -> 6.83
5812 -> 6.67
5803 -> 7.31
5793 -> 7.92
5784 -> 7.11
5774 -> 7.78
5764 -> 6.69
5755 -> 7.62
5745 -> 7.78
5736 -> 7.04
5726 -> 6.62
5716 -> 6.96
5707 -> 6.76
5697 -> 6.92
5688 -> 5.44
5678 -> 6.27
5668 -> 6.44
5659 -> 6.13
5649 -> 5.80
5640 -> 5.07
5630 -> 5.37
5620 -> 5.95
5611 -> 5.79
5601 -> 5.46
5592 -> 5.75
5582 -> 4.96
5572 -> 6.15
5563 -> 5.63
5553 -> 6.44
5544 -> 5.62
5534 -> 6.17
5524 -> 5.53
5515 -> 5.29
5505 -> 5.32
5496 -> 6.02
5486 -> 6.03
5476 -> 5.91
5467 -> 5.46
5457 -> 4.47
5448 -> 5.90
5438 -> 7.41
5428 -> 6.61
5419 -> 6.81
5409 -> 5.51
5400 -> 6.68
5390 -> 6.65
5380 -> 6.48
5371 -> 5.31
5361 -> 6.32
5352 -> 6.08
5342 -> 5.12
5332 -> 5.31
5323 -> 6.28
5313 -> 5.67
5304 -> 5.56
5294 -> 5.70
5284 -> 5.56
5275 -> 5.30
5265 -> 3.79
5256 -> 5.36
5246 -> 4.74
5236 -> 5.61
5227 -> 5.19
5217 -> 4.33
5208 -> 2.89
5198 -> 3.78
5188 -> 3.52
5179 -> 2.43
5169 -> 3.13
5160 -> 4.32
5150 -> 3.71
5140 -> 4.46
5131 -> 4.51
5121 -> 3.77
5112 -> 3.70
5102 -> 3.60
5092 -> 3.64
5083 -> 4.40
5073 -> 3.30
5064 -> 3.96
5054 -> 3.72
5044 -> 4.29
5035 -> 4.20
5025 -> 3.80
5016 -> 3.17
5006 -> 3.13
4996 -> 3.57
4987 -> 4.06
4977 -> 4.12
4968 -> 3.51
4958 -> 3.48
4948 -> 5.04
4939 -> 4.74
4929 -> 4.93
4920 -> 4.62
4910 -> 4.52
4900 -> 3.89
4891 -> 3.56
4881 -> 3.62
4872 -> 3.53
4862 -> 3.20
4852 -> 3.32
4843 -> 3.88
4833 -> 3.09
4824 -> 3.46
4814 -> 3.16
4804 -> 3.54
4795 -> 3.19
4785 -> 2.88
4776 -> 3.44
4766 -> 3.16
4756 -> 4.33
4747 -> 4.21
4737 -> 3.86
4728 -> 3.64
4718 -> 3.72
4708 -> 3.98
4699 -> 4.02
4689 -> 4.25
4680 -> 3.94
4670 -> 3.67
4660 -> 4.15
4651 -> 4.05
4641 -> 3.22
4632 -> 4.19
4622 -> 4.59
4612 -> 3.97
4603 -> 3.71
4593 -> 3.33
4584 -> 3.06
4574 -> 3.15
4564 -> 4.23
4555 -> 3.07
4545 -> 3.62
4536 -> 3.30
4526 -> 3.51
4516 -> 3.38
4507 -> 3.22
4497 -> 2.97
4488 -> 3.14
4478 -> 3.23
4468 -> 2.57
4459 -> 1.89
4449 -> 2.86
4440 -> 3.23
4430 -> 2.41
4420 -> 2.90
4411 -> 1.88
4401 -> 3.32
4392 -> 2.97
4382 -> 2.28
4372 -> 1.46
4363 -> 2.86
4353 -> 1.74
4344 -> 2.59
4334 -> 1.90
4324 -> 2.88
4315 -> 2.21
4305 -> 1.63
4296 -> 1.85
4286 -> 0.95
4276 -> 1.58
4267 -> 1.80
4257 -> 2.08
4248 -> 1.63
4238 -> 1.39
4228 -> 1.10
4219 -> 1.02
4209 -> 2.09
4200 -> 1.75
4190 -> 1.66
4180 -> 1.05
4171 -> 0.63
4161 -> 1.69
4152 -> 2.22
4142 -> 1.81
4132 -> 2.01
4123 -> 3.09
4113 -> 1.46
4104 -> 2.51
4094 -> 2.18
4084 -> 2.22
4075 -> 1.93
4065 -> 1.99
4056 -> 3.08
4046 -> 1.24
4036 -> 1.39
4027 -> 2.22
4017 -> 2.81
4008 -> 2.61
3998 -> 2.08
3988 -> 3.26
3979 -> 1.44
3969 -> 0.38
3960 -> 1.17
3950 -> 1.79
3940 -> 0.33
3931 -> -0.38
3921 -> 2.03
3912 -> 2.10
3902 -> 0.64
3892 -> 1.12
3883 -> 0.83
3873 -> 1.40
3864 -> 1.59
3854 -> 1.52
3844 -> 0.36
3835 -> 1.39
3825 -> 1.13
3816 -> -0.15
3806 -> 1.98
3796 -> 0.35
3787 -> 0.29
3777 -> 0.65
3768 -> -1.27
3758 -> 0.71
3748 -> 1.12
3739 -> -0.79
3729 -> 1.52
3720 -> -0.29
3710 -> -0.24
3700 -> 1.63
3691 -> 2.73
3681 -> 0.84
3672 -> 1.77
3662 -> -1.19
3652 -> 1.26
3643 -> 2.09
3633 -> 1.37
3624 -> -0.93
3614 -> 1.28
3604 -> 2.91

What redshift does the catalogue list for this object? 0.00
